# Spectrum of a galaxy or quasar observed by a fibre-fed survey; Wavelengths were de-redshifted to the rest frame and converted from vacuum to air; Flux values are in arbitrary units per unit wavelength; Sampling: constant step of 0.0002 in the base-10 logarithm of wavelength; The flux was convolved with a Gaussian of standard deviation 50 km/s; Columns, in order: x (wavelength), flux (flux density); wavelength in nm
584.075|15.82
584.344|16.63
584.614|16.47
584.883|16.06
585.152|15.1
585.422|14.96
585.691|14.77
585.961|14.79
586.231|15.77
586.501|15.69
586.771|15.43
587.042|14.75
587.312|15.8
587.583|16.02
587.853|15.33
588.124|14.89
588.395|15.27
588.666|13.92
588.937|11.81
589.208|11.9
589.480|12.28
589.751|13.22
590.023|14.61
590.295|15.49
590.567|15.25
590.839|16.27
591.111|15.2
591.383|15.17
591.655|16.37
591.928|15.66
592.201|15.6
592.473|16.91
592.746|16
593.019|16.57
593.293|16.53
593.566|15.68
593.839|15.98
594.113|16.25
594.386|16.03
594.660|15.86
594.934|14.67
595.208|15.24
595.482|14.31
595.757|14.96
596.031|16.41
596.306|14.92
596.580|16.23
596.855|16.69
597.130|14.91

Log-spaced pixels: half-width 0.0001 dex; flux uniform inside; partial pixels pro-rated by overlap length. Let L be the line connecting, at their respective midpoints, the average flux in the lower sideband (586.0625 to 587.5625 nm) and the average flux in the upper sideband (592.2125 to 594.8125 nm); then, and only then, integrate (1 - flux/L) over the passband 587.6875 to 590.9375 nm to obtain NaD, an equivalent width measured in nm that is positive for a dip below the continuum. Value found 0.32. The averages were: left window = 15.5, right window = 16.2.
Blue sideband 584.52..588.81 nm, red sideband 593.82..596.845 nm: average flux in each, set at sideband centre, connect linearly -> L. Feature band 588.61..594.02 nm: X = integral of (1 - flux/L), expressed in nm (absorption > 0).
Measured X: 0.14 nm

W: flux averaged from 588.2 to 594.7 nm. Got 15.2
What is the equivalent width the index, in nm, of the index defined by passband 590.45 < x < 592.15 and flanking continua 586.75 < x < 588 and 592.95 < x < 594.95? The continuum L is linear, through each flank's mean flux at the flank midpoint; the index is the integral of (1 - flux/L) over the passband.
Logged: 0.014 nm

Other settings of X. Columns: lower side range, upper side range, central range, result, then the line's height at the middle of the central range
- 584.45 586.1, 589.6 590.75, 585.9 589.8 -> 0.14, 15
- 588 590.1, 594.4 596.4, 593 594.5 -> -0.14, 14.8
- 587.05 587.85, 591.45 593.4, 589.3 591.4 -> 0.18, 16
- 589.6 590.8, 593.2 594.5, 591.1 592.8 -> -0.05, 15.4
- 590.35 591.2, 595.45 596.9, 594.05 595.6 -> 0.02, 15.6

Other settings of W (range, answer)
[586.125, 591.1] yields 14.7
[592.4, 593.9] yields 16.3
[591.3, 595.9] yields 15.8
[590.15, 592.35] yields 15.6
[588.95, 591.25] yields 14.1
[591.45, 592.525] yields 16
